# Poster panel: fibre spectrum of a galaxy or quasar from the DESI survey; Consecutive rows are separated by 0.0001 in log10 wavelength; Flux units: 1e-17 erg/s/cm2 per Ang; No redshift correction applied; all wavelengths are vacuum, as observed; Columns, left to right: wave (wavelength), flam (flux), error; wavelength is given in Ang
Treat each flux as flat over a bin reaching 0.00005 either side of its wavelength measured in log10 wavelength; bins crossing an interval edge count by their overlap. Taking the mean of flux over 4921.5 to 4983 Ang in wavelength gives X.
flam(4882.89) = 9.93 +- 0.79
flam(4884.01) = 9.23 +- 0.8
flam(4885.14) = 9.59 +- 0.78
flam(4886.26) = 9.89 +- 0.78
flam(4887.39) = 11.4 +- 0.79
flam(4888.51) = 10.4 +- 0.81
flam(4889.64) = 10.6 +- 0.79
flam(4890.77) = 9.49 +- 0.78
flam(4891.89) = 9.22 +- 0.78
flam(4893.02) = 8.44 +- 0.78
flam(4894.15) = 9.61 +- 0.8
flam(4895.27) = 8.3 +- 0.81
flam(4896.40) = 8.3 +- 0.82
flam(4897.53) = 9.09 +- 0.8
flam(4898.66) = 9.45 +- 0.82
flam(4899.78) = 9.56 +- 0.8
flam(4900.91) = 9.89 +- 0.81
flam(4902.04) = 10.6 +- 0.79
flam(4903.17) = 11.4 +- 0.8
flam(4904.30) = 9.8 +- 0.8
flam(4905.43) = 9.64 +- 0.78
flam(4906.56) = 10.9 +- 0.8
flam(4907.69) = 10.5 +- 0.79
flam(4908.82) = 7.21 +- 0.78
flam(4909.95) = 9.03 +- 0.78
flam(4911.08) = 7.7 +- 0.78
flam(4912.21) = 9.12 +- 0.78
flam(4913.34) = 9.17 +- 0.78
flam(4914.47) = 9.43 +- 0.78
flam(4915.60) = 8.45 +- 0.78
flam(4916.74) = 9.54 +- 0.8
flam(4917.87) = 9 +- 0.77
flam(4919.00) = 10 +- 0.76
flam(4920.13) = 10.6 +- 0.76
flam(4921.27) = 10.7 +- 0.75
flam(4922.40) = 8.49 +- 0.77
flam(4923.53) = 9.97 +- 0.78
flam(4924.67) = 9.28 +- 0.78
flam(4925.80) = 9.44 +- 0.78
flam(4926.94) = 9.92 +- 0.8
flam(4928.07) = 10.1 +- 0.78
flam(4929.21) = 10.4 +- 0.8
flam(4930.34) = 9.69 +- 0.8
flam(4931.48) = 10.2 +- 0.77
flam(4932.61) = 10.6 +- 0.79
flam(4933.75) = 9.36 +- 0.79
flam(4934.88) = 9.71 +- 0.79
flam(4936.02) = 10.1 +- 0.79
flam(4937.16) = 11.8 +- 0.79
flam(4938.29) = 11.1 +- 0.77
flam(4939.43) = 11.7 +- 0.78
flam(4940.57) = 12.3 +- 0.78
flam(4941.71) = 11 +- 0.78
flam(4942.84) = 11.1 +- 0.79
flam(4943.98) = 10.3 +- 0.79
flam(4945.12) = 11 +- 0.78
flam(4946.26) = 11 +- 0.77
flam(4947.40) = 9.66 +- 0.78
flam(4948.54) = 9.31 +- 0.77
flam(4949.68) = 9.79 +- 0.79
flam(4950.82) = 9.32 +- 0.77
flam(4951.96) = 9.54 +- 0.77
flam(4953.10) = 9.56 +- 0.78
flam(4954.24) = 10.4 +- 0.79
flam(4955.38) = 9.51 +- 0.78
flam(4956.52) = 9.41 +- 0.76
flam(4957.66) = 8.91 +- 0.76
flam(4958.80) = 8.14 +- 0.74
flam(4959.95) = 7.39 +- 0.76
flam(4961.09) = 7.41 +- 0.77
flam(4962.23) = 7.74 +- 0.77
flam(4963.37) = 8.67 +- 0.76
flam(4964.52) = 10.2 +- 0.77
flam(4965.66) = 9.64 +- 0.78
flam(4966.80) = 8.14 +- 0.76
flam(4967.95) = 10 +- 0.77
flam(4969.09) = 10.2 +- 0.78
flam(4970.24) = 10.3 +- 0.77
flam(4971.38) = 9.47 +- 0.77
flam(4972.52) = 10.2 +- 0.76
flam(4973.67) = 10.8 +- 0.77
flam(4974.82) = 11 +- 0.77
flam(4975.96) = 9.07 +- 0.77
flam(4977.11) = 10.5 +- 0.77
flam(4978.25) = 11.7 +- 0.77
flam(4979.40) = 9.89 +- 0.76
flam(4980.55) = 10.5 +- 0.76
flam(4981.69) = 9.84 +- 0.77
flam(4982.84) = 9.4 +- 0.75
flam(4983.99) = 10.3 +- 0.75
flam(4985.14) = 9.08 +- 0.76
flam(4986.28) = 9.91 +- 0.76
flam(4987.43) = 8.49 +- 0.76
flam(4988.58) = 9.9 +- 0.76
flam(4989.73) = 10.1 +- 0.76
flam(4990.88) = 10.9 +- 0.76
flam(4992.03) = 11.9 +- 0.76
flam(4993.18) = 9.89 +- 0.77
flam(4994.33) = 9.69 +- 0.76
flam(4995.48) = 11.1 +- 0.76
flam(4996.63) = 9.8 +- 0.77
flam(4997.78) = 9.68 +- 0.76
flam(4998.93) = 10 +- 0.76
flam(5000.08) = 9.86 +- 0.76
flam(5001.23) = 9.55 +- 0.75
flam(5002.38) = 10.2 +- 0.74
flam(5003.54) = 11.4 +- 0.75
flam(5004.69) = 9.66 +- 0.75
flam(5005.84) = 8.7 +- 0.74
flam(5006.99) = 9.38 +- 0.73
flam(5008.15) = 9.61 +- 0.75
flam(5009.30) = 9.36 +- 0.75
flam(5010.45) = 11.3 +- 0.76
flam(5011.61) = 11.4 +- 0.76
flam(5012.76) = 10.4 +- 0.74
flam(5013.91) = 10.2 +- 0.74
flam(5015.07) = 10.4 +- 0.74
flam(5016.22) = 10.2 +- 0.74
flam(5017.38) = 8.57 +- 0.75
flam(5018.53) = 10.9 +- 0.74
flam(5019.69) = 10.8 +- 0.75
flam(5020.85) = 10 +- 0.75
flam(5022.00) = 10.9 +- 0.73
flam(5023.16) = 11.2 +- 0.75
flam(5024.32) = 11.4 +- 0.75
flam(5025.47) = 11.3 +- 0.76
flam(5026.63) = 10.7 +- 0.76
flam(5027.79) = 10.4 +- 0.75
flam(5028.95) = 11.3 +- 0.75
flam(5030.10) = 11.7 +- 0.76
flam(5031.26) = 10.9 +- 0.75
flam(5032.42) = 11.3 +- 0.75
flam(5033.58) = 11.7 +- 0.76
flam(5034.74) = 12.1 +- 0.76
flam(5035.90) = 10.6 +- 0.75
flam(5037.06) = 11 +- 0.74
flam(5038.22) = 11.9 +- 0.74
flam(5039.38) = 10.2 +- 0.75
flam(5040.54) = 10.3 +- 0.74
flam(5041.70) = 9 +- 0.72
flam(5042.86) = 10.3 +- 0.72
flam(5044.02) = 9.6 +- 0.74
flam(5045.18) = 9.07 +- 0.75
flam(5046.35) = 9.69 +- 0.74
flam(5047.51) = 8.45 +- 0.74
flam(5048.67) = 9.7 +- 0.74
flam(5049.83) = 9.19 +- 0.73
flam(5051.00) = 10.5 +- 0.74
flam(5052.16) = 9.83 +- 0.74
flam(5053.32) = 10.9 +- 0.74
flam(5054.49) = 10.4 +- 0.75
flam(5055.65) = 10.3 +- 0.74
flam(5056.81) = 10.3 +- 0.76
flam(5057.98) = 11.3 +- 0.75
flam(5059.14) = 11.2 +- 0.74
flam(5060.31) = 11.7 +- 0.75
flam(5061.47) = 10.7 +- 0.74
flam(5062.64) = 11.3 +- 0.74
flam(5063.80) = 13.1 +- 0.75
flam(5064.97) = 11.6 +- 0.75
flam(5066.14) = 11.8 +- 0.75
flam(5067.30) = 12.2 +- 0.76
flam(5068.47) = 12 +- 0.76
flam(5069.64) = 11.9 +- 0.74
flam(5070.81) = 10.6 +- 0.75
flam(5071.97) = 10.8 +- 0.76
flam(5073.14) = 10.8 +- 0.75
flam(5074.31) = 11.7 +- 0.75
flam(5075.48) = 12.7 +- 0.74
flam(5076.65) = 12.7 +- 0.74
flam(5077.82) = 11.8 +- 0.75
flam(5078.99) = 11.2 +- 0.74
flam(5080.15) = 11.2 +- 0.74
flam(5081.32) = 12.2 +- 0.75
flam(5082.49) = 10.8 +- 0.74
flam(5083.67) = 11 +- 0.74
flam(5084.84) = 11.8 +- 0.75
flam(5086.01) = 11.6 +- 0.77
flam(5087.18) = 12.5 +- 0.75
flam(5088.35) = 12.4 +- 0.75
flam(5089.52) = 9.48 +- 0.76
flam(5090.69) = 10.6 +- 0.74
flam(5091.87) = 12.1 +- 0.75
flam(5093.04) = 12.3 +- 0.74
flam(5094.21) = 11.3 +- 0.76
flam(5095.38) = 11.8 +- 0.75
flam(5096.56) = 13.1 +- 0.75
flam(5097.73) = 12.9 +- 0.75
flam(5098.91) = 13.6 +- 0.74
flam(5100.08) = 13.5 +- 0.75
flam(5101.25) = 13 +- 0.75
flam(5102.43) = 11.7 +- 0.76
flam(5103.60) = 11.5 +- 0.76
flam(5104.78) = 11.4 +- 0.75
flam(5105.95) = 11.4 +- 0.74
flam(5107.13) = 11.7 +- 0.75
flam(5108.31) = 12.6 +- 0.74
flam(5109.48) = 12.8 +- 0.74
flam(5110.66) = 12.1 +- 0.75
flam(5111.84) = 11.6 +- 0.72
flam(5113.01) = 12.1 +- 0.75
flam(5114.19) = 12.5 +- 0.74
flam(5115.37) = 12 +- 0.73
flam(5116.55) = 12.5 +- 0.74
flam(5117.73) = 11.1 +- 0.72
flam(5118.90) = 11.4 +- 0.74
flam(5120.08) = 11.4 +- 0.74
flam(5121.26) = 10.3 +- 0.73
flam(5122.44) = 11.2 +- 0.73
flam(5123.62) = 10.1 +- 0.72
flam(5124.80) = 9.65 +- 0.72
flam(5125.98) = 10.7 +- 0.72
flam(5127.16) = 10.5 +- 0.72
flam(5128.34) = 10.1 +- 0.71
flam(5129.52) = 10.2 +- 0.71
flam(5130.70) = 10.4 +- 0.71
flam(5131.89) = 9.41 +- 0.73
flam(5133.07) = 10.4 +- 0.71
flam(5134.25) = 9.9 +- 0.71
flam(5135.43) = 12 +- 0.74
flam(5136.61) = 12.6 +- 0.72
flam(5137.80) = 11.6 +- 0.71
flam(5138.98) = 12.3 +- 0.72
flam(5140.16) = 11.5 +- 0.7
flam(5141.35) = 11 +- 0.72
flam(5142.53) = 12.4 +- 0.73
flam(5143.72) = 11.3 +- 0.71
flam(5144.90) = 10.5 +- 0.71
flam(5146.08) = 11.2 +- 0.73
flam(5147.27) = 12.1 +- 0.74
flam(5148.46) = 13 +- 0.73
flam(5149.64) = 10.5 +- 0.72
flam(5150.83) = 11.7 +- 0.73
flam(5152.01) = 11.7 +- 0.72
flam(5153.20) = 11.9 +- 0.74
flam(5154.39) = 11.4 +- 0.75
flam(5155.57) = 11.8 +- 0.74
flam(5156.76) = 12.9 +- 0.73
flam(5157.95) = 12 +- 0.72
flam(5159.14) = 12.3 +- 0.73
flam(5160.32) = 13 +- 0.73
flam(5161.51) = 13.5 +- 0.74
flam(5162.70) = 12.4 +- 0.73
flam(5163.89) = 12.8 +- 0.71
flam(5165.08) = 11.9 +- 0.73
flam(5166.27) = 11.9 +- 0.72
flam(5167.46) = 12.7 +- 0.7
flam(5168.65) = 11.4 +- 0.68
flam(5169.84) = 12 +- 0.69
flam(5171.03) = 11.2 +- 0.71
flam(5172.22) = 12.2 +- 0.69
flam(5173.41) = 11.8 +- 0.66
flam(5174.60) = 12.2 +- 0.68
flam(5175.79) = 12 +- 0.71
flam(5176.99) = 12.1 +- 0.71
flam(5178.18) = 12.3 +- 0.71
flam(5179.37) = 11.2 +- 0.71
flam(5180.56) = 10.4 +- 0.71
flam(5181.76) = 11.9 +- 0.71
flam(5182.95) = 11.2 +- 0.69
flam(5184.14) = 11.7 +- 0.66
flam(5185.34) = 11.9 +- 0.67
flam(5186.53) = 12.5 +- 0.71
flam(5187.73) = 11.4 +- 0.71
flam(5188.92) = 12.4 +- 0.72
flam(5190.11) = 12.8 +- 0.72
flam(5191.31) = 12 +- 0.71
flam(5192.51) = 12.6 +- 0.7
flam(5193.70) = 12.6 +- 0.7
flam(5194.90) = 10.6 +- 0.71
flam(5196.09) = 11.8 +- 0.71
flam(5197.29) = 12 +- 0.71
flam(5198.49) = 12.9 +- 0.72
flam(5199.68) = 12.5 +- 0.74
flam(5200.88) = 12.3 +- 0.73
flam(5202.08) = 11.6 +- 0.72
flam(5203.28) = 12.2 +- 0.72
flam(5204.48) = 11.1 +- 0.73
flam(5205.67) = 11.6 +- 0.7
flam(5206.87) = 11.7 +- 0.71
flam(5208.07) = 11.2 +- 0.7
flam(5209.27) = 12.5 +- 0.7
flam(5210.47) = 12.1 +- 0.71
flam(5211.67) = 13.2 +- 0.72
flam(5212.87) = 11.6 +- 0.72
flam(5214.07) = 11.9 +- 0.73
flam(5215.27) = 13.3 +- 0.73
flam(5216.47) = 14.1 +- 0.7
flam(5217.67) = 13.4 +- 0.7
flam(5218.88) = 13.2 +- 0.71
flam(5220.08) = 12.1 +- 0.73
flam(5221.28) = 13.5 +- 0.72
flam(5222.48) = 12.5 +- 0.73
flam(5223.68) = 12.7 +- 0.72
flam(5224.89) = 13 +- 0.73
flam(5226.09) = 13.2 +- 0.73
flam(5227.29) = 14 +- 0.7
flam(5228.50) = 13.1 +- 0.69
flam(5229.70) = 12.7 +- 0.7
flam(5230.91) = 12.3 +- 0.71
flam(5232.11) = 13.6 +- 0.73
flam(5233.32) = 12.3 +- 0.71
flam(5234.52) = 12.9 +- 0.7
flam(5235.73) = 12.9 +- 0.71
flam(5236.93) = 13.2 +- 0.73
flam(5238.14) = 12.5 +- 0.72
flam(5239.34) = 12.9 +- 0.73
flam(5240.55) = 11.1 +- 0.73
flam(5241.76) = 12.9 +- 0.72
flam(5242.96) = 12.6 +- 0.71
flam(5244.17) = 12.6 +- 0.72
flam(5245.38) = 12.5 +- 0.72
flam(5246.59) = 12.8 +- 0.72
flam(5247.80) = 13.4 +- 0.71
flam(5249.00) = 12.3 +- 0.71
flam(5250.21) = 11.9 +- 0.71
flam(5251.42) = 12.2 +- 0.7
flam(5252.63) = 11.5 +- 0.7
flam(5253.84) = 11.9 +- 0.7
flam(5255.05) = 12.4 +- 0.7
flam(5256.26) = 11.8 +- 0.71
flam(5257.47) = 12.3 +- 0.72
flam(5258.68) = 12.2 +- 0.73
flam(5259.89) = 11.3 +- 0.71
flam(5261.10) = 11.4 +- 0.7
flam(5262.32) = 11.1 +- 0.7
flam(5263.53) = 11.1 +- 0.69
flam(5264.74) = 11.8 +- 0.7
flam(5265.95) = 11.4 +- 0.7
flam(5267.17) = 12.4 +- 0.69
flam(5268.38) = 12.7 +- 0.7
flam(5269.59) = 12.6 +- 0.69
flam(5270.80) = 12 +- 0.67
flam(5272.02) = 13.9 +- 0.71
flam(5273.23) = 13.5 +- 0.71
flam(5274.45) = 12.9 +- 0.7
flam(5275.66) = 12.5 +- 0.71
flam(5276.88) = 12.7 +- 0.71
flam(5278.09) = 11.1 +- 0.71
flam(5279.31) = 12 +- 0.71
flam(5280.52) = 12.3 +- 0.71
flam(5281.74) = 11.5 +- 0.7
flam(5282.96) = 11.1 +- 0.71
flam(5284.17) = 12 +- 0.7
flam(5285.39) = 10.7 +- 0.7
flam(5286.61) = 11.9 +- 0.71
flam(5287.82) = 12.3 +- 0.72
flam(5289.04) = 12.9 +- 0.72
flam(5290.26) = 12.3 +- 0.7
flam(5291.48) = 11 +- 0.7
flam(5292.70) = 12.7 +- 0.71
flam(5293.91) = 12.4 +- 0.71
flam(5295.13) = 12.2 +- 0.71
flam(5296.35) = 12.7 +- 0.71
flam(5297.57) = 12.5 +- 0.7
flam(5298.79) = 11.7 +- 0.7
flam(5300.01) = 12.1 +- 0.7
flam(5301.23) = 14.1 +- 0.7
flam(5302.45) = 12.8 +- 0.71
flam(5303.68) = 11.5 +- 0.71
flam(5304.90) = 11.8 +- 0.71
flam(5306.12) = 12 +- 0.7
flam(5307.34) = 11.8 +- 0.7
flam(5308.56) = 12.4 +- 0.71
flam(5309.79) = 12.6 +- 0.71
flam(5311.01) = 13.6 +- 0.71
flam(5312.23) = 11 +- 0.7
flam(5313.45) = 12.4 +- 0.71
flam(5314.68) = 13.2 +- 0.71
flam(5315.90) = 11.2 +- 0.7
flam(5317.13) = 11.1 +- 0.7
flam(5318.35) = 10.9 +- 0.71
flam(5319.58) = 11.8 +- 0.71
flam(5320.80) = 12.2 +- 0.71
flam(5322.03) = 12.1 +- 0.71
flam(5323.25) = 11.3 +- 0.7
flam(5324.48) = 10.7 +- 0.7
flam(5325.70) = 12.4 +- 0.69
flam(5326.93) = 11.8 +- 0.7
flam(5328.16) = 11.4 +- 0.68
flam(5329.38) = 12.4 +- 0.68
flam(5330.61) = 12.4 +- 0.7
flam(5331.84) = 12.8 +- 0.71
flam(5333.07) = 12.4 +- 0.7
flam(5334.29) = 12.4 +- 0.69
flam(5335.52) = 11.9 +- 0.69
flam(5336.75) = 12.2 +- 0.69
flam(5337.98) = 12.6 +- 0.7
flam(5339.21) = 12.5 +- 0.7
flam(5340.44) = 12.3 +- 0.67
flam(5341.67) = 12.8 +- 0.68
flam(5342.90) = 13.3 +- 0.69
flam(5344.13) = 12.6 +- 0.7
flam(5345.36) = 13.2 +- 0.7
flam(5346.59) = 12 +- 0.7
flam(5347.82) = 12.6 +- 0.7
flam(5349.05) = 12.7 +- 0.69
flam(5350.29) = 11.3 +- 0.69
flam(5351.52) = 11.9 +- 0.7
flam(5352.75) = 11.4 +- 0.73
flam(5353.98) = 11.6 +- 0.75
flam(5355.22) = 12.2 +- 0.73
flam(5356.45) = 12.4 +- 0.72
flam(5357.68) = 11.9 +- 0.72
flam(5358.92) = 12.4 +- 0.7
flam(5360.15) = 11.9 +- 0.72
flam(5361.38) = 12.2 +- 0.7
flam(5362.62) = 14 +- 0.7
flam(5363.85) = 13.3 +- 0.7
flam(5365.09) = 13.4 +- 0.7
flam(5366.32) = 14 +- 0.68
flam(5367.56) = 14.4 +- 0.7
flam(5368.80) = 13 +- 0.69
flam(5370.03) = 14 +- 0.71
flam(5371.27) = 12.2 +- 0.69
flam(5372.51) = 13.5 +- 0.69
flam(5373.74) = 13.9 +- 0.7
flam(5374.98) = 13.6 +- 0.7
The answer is 9.9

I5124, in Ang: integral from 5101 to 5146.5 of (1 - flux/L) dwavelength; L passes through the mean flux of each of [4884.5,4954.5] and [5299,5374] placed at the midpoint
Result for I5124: -0.9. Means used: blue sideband 9.87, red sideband 12.4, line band 11.3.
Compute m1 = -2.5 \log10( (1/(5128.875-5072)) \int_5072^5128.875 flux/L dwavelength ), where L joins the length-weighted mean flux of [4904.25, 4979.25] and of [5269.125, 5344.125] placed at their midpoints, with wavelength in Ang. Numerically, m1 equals -0.08 mag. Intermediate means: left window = 9.78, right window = 12.2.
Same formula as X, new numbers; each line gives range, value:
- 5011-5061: 10.5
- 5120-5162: 11.3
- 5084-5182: 11.7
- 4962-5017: 10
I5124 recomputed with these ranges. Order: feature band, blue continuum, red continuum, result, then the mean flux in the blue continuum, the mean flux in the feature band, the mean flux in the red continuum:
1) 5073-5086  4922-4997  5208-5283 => -0.79 Ang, 9.93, 11.7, 12.5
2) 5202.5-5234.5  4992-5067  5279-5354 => -2.88 Ang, 10.5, 12.6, 12.1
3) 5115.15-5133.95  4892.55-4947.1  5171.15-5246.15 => 1.53 Ang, 9.88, 10.7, 12.3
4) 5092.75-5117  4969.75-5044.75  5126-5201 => -2.23 Ang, 10.4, 12.3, 11.7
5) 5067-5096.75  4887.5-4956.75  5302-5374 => -2.19 Ang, 9.85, 11.6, 12.4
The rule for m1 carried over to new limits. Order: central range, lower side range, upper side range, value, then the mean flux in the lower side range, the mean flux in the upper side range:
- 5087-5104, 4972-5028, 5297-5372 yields -0.122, 10.2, 12.3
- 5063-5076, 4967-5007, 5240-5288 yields -0.103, 10.1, 12.1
